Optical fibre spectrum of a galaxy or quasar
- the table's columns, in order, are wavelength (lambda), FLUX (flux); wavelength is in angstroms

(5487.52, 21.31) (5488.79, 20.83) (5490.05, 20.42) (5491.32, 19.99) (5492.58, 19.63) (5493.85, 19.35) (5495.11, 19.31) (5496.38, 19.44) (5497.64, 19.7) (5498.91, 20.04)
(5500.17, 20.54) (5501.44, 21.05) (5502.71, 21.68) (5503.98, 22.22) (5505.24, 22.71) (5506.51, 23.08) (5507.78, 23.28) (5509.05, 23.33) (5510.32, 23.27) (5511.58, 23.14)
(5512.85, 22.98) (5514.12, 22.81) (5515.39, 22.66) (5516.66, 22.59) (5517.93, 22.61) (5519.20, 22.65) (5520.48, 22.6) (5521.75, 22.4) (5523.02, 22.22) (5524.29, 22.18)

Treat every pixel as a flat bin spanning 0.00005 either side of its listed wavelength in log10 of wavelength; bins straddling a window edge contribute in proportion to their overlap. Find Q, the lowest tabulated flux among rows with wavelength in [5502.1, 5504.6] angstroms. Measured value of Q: 21.68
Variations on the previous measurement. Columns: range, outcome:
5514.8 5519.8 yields 22.59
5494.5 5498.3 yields 19.31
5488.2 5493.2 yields 19.63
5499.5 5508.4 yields 20.54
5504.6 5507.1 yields 22.71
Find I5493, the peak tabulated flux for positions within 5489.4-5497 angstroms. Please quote 20.42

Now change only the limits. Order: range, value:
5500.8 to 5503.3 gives 21.68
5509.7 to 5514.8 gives 23.27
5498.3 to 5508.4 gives 23.28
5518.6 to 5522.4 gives 22.65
